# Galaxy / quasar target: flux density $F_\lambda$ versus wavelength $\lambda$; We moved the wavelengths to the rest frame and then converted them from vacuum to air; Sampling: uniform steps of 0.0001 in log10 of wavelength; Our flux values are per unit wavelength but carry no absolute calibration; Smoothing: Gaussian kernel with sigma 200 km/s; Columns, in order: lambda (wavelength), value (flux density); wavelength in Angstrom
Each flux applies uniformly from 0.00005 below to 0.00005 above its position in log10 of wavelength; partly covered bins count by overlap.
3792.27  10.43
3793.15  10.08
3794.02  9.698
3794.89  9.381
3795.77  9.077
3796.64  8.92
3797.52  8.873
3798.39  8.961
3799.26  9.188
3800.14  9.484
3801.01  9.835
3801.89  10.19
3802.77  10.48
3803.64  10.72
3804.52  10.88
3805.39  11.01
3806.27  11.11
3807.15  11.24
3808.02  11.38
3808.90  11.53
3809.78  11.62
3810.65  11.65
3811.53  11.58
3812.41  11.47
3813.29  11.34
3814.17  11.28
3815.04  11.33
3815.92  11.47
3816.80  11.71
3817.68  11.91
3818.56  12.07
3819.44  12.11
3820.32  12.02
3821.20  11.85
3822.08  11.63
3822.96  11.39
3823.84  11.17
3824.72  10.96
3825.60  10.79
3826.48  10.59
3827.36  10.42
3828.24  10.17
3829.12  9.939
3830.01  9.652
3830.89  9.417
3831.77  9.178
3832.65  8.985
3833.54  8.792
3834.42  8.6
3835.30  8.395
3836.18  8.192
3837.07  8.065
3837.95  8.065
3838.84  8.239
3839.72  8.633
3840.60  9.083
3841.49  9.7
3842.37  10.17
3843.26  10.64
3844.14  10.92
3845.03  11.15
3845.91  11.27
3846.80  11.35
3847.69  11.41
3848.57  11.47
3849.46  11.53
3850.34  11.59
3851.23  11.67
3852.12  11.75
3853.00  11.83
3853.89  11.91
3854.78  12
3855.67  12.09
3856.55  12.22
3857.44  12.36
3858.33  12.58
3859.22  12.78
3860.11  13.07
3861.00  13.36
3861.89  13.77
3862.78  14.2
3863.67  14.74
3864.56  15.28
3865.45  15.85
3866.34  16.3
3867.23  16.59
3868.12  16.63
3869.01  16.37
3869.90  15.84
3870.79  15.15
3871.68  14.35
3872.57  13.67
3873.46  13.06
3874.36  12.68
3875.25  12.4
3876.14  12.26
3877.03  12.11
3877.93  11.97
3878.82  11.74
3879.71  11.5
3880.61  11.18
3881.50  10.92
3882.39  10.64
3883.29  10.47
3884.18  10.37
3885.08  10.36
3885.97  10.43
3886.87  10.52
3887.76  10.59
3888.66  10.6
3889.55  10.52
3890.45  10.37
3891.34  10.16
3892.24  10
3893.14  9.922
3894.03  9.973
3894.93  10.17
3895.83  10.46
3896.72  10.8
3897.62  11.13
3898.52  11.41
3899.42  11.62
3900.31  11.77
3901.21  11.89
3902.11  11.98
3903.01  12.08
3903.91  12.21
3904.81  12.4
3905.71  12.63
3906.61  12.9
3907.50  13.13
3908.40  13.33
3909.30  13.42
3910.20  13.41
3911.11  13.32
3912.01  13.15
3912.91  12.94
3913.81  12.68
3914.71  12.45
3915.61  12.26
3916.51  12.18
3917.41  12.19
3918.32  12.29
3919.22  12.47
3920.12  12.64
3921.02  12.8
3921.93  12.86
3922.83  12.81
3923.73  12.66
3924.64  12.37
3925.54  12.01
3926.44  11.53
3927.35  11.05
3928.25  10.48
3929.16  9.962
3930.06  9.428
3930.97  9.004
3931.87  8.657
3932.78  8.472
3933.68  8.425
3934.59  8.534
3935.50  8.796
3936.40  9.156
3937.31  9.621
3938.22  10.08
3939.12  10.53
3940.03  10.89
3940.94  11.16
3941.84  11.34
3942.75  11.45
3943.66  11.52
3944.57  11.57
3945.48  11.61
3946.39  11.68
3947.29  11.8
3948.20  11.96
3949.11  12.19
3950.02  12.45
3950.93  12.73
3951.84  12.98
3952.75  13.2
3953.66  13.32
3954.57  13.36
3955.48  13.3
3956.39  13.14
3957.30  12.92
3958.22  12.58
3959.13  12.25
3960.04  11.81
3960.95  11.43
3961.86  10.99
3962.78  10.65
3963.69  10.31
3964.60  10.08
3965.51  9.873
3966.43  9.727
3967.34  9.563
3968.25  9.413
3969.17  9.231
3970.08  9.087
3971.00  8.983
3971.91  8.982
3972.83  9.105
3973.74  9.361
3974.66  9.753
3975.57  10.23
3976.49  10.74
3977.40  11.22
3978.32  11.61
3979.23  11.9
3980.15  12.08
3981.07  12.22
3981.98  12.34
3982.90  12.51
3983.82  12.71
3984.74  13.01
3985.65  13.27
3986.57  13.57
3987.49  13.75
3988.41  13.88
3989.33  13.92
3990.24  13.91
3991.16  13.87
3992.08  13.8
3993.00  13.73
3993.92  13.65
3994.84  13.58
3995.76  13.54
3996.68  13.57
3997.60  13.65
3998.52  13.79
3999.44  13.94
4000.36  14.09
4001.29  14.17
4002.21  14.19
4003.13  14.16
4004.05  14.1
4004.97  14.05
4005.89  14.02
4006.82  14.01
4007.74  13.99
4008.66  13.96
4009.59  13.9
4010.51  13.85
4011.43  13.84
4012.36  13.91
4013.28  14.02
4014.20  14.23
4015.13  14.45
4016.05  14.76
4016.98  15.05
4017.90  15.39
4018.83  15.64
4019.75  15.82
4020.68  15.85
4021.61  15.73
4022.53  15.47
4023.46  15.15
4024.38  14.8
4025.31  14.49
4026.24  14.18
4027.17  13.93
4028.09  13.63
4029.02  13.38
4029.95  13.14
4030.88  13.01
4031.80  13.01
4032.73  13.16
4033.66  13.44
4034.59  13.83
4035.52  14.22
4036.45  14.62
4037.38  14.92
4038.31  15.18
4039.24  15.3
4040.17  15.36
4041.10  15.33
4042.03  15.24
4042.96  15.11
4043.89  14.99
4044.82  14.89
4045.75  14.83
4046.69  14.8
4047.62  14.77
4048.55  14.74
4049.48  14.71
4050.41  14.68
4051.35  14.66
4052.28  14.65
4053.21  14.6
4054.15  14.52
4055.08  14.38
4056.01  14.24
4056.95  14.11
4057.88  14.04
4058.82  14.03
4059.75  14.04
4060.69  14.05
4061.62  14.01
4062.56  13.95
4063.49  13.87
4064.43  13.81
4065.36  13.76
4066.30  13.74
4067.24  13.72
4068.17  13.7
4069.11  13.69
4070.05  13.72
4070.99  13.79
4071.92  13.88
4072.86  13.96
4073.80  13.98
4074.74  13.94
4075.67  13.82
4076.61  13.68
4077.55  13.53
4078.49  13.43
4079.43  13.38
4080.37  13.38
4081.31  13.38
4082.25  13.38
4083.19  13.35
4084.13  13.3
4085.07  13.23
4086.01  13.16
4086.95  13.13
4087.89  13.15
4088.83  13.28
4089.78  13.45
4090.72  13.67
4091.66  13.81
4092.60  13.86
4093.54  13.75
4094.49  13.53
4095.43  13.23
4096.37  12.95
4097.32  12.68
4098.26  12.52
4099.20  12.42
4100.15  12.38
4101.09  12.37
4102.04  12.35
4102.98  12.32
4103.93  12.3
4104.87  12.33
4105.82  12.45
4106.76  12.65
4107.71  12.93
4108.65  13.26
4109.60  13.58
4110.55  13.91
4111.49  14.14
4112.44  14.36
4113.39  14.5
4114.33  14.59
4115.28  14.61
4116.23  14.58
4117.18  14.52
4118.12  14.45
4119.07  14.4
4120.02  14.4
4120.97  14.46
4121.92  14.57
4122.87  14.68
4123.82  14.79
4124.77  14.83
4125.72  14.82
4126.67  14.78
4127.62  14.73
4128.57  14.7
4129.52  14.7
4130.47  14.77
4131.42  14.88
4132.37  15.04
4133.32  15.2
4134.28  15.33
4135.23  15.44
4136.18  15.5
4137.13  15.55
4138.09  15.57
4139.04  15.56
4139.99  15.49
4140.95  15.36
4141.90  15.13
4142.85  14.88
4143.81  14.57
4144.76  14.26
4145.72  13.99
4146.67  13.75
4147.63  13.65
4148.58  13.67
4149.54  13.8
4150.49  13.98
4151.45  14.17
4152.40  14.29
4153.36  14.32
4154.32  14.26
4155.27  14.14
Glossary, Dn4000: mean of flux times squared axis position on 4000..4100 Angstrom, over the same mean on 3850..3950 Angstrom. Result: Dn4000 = 1.27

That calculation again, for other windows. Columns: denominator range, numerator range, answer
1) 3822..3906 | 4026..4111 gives 1.32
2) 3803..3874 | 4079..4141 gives 1.37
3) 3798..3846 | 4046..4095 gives 1.51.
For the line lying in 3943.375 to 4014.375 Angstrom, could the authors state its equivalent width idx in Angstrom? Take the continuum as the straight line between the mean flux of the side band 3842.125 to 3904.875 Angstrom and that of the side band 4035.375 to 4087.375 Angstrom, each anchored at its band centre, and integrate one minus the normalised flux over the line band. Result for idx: 4.7 Angstrom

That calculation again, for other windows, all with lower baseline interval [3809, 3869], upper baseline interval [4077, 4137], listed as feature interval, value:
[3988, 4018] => -2.57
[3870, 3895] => 0.86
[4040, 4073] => -2.39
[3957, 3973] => 2.78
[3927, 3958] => 3.23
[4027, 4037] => -0.32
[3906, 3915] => -0.73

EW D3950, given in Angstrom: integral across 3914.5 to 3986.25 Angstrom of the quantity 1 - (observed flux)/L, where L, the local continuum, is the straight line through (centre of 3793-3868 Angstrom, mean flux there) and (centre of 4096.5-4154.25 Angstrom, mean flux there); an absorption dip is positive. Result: 6.47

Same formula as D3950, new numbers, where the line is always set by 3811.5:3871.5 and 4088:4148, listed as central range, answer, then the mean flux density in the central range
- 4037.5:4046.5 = -1.1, 15.1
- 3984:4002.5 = -1.1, 13.7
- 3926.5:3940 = 3.1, 9.54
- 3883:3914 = 1.6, 11.5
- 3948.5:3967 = 1.0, 11.9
